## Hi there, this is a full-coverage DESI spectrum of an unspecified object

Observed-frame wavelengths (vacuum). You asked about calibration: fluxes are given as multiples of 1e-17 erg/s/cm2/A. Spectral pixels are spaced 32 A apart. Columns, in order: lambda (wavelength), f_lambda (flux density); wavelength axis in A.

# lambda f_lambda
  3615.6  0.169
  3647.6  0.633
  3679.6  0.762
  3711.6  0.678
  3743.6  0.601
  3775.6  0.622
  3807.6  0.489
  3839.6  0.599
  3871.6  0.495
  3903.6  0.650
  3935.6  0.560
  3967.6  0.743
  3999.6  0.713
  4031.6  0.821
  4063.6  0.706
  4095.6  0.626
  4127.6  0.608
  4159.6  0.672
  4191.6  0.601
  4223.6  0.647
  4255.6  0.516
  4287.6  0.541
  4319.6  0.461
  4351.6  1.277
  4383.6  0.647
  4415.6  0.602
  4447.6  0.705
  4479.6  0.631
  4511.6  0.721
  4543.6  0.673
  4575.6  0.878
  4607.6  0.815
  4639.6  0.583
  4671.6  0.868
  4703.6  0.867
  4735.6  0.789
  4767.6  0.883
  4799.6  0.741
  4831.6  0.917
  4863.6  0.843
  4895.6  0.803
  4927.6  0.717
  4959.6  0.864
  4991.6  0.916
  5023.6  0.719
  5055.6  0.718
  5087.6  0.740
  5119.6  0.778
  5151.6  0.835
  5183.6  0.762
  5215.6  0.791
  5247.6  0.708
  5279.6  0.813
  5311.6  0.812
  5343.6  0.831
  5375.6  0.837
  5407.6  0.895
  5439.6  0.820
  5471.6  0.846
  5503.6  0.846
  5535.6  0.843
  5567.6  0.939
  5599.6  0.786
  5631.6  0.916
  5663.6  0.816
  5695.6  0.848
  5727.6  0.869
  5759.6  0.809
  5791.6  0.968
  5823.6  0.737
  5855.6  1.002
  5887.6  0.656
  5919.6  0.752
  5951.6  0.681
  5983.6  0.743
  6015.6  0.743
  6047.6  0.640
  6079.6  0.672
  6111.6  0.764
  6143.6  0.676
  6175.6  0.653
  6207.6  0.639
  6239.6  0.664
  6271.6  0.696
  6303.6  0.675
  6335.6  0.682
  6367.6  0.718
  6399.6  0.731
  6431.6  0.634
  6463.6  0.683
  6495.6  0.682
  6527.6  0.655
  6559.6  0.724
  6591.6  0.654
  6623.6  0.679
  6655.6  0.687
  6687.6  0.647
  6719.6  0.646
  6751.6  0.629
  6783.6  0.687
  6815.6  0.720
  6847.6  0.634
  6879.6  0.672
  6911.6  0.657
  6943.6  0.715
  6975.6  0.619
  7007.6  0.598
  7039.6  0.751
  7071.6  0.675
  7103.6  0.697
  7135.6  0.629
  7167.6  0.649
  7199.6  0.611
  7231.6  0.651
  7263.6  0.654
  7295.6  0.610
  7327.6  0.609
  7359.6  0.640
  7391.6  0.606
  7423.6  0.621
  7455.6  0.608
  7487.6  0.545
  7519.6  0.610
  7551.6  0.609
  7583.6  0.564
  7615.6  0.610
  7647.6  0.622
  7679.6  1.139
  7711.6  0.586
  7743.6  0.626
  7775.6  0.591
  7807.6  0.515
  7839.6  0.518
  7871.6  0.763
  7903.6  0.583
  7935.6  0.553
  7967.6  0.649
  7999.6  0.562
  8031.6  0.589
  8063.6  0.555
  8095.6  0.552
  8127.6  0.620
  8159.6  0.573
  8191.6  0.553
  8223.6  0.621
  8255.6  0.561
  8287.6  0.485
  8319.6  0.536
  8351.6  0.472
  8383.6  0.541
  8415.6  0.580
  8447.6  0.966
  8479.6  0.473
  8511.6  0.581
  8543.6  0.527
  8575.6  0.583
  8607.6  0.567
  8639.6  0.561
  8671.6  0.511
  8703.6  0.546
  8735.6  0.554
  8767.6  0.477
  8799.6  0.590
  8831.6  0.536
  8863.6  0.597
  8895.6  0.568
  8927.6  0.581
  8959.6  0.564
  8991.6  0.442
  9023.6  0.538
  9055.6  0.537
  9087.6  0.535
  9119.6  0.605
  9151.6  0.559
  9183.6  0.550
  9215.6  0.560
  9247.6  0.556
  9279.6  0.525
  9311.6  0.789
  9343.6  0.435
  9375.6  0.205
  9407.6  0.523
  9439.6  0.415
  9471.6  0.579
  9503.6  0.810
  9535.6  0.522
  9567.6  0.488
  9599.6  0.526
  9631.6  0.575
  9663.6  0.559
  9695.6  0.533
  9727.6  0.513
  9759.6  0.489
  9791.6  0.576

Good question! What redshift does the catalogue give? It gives 0.170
